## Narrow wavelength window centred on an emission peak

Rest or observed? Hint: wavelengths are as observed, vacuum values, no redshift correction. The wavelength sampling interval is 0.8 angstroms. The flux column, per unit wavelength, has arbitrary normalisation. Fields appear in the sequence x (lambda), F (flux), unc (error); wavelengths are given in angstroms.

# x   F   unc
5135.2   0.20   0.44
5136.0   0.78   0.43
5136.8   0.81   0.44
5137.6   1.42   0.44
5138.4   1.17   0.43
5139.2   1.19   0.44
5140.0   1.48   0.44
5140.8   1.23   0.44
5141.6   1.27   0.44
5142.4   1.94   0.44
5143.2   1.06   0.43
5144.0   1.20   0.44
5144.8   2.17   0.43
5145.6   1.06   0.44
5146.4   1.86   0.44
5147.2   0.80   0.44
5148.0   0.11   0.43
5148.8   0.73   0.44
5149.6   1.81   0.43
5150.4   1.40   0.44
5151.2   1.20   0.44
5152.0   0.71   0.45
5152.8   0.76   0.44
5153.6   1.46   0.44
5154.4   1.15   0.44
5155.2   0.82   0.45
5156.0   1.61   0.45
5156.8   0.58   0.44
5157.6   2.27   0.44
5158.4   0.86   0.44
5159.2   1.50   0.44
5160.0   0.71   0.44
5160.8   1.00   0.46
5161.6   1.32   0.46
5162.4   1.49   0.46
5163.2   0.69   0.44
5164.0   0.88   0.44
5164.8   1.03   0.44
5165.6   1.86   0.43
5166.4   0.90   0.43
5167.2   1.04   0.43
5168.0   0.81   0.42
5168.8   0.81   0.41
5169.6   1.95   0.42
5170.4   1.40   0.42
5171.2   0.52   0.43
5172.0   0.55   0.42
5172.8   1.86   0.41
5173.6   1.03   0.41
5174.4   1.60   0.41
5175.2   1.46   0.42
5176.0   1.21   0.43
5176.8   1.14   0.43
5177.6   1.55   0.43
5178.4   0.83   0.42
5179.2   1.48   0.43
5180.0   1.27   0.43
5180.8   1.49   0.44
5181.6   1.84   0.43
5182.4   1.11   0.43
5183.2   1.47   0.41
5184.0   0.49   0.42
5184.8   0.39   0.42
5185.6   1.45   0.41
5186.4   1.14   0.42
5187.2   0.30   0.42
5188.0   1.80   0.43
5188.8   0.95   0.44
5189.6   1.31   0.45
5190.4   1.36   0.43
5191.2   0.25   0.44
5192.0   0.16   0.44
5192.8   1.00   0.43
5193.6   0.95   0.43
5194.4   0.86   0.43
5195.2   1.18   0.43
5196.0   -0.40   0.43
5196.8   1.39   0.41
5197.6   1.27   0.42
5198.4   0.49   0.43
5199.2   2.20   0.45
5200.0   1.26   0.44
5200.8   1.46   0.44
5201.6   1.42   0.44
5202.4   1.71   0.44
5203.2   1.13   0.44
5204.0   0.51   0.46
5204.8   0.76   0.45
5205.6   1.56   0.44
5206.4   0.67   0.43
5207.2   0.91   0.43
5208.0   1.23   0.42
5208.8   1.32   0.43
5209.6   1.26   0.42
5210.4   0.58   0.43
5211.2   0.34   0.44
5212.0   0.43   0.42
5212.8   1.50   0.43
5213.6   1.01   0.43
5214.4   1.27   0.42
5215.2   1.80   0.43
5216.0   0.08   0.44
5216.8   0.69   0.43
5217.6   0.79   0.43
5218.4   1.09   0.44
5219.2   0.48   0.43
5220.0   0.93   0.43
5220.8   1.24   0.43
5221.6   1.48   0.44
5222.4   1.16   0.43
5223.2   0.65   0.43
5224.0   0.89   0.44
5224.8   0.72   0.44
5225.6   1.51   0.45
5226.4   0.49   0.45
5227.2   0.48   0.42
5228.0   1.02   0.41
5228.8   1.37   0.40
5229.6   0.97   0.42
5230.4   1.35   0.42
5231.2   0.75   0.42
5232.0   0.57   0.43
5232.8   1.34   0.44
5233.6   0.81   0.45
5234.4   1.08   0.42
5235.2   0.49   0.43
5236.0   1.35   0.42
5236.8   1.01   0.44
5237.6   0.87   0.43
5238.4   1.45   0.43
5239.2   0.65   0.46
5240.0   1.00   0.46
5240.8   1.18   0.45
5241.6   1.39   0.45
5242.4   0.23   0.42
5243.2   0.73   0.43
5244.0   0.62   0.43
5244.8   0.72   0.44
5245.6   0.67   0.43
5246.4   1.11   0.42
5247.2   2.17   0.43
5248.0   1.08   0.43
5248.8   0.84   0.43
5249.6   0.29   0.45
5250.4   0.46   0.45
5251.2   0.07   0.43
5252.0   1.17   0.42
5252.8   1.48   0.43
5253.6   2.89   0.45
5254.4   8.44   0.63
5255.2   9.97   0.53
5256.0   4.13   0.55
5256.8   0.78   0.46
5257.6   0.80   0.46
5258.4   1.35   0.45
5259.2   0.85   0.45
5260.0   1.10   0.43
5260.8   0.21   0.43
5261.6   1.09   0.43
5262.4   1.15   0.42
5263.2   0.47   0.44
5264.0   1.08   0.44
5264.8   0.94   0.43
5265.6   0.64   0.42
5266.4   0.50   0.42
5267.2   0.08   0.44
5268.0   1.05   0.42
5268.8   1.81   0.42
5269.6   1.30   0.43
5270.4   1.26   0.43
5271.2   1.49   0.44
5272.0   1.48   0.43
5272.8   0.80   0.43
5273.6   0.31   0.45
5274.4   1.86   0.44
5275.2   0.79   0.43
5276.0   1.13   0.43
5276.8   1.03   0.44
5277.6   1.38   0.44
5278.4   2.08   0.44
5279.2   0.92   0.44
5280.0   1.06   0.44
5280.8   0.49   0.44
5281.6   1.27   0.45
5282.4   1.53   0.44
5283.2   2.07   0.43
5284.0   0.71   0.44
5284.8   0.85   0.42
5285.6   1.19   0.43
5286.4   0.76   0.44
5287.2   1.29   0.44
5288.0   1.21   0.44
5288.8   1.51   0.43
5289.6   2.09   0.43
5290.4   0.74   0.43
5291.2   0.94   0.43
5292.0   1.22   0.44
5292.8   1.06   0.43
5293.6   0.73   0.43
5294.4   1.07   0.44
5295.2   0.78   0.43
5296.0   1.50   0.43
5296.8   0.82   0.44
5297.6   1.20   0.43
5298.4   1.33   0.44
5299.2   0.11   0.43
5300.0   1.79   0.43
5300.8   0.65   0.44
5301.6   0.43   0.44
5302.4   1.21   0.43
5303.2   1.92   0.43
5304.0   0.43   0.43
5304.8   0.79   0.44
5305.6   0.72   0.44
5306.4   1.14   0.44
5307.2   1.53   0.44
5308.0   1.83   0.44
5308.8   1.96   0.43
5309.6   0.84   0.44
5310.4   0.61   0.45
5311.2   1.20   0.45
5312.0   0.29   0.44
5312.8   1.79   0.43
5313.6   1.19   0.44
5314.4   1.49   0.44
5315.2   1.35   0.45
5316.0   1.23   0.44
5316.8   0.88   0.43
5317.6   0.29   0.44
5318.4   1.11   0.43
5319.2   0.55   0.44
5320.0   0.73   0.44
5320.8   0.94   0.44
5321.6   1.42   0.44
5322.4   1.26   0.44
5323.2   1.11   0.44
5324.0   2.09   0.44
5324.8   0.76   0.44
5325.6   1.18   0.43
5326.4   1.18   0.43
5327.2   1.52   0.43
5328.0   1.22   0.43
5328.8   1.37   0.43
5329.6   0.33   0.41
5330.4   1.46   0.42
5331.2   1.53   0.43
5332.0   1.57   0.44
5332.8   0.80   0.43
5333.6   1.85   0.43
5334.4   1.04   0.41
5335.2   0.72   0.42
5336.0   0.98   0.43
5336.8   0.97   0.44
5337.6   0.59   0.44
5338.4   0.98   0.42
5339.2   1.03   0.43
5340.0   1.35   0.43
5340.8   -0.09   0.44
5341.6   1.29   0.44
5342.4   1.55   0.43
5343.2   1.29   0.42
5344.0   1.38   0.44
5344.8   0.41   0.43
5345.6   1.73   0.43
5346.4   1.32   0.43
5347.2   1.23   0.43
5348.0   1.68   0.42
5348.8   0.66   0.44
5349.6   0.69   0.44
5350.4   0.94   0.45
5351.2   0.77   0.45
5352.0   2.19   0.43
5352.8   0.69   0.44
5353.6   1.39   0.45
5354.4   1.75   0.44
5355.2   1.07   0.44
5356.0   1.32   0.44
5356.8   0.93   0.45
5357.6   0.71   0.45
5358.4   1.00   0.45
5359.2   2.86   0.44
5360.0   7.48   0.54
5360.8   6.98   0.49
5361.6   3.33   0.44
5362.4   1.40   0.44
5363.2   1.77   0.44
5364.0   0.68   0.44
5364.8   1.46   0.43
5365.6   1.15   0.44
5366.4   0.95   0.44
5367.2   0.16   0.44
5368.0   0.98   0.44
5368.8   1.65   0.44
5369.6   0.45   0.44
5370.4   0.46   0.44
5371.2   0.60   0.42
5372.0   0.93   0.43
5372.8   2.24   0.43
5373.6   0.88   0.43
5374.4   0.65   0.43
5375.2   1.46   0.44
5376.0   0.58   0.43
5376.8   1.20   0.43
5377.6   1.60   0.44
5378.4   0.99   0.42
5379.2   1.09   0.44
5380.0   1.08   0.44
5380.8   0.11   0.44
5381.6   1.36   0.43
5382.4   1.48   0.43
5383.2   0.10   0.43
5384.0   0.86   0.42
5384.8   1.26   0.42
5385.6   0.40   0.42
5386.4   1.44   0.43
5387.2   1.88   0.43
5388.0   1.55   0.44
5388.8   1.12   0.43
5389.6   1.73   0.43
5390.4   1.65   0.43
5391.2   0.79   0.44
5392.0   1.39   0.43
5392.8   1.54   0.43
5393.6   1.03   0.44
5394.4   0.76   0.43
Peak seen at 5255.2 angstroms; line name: H-beta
